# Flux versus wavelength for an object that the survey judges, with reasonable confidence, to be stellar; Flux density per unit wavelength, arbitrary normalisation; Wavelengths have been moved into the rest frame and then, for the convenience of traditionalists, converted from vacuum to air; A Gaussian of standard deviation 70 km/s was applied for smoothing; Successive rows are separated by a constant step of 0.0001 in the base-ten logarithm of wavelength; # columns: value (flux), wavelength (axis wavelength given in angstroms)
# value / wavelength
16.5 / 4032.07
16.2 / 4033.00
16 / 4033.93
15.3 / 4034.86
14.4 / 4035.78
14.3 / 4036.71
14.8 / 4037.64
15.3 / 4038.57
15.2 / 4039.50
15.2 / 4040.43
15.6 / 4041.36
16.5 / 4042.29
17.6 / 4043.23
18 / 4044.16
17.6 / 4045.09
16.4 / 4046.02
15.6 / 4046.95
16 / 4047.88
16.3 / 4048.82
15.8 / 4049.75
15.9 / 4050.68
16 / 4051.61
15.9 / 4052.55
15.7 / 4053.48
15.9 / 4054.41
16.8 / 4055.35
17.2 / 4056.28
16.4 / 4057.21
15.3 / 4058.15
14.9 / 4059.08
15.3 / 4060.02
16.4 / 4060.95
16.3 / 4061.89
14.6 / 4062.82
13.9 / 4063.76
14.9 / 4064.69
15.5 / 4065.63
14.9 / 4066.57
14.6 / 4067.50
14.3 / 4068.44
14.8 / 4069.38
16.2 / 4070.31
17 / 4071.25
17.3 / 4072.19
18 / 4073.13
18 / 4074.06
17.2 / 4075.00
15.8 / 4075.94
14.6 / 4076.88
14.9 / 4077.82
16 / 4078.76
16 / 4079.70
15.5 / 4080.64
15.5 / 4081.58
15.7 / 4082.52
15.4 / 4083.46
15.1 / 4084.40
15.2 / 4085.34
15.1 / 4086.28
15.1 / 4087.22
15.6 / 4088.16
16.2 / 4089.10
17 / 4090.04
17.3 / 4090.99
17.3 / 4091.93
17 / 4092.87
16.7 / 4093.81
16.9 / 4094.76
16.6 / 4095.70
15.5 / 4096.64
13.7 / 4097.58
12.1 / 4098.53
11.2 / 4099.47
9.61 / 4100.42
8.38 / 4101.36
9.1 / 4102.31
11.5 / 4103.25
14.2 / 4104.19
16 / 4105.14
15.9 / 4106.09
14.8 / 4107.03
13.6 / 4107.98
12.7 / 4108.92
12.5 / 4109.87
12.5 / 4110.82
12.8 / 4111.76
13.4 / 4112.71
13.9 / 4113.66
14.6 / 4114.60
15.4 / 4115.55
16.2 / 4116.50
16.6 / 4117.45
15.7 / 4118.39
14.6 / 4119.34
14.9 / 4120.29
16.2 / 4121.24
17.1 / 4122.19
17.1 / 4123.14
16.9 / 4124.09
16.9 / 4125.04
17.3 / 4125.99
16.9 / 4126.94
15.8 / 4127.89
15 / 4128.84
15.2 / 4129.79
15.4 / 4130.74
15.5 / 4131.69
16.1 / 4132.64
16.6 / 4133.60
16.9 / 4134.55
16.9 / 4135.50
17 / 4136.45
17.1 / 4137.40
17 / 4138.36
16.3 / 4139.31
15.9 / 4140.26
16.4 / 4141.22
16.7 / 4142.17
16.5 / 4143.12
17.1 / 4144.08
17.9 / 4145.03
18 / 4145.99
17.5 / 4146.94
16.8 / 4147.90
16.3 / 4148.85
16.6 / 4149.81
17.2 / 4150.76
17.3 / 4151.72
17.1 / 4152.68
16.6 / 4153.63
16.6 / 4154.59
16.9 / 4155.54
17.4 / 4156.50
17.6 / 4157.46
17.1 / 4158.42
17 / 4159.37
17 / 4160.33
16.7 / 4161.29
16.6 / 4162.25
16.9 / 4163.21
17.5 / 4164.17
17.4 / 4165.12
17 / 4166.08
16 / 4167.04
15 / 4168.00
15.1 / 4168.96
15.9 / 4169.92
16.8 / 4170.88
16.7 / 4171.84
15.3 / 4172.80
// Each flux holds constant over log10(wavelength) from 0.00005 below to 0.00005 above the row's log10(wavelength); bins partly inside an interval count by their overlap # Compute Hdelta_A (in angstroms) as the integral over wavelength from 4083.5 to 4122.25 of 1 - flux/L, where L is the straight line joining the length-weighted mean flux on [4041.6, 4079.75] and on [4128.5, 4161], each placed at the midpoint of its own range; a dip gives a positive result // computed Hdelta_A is 4.4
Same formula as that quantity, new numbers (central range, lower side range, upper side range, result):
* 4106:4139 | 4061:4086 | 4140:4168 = 1.9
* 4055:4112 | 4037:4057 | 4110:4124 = 2.1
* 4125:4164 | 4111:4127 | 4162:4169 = -1.5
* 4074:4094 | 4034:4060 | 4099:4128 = -1.2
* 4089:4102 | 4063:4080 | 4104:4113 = 0.0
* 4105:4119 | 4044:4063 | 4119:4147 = 1.7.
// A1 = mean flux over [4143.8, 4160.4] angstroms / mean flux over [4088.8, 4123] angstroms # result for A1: 1.18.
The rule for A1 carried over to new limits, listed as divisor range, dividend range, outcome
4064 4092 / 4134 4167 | 1.07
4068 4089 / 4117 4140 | 1.03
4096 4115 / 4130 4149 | 1.29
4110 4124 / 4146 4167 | 1.13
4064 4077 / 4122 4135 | 1.02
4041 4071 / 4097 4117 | 0.82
